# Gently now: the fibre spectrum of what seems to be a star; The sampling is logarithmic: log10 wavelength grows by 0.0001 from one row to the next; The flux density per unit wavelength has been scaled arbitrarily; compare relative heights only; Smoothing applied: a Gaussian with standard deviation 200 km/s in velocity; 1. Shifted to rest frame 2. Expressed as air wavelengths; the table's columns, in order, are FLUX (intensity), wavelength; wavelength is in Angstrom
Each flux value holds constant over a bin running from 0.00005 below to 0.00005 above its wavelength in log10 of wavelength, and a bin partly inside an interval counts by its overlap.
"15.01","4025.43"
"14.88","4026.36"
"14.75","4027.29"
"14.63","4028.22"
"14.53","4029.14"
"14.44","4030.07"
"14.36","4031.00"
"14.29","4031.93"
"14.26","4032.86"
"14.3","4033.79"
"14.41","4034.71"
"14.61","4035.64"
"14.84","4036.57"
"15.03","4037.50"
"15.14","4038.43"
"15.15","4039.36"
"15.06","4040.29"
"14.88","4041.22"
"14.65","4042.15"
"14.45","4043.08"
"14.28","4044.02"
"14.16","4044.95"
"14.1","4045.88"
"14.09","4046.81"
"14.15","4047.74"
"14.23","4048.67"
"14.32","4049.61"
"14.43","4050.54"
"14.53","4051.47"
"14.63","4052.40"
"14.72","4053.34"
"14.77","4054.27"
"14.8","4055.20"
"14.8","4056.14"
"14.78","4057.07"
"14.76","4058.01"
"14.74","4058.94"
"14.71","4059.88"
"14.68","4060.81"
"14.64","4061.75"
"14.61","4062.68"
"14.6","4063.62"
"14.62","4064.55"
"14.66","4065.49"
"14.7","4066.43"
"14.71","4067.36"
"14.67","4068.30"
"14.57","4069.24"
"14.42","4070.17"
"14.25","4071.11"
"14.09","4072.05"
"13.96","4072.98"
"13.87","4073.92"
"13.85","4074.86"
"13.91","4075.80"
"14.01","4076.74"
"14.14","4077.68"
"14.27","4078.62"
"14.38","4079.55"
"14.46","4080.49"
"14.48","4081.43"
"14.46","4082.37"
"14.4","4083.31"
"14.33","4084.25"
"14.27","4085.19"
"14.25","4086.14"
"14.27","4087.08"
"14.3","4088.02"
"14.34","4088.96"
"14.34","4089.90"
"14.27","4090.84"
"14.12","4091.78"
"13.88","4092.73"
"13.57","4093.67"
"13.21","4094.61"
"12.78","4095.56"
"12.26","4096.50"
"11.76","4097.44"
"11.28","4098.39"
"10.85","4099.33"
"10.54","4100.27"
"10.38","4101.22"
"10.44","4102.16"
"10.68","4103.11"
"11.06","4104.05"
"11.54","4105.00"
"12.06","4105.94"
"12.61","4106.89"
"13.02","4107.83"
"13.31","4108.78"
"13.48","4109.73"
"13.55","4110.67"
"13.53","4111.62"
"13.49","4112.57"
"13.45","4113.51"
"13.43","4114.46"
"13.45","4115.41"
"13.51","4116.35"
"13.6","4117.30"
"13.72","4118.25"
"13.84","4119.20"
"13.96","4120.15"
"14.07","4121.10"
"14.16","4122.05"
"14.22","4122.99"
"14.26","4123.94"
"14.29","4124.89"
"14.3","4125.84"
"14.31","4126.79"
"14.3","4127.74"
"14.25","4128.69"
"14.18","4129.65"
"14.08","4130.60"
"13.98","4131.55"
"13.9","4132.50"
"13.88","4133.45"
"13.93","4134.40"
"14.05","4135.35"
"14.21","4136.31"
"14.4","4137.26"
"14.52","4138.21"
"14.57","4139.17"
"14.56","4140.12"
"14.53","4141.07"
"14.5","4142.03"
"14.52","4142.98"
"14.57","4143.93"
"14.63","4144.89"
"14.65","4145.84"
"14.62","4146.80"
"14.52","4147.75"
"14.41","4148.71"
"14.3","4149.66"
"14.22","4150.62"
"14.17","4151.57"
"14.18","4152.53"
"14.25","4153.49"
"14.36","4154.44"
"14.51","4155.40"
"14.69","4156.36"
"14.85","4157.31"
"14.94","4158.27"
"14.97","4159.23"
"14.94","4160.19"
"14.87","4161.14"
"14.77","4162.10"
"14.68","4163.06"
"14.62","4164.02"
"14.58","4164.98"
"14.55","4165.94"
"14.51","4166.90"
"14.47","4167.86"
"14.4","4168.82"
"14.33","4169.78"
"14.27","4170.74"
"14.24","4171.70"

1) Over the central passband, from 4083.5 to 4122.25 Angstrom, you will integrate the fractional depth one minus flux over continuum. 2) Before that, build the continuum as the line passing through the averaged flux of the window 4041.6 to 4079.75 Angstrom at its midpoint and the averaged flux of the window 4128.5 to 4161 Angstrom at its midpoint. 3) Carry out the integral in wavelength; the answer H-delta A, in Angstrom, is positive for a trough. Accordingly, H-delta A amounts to 3.7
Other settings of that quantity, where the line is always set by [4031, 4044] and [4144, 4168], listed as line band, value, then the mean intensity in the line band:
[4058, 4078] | 0.3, 14.4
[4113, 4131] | 0.8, 14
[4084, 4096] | 0.5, 14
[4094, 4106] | 2.6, 11.5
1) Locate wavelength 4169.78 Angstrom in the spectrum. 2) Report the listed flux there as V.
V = 14.33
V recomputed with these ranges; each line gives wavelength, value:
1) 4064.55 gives 14.62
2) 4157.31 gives 14.85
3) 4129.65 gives 14.18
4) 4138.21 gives 14.52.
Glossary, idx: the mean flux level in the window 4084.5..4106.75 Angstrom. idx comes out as 12.6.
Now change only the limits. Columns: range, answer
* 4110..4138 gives 13.9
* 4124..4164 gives 14.4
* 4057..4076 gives 14.5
